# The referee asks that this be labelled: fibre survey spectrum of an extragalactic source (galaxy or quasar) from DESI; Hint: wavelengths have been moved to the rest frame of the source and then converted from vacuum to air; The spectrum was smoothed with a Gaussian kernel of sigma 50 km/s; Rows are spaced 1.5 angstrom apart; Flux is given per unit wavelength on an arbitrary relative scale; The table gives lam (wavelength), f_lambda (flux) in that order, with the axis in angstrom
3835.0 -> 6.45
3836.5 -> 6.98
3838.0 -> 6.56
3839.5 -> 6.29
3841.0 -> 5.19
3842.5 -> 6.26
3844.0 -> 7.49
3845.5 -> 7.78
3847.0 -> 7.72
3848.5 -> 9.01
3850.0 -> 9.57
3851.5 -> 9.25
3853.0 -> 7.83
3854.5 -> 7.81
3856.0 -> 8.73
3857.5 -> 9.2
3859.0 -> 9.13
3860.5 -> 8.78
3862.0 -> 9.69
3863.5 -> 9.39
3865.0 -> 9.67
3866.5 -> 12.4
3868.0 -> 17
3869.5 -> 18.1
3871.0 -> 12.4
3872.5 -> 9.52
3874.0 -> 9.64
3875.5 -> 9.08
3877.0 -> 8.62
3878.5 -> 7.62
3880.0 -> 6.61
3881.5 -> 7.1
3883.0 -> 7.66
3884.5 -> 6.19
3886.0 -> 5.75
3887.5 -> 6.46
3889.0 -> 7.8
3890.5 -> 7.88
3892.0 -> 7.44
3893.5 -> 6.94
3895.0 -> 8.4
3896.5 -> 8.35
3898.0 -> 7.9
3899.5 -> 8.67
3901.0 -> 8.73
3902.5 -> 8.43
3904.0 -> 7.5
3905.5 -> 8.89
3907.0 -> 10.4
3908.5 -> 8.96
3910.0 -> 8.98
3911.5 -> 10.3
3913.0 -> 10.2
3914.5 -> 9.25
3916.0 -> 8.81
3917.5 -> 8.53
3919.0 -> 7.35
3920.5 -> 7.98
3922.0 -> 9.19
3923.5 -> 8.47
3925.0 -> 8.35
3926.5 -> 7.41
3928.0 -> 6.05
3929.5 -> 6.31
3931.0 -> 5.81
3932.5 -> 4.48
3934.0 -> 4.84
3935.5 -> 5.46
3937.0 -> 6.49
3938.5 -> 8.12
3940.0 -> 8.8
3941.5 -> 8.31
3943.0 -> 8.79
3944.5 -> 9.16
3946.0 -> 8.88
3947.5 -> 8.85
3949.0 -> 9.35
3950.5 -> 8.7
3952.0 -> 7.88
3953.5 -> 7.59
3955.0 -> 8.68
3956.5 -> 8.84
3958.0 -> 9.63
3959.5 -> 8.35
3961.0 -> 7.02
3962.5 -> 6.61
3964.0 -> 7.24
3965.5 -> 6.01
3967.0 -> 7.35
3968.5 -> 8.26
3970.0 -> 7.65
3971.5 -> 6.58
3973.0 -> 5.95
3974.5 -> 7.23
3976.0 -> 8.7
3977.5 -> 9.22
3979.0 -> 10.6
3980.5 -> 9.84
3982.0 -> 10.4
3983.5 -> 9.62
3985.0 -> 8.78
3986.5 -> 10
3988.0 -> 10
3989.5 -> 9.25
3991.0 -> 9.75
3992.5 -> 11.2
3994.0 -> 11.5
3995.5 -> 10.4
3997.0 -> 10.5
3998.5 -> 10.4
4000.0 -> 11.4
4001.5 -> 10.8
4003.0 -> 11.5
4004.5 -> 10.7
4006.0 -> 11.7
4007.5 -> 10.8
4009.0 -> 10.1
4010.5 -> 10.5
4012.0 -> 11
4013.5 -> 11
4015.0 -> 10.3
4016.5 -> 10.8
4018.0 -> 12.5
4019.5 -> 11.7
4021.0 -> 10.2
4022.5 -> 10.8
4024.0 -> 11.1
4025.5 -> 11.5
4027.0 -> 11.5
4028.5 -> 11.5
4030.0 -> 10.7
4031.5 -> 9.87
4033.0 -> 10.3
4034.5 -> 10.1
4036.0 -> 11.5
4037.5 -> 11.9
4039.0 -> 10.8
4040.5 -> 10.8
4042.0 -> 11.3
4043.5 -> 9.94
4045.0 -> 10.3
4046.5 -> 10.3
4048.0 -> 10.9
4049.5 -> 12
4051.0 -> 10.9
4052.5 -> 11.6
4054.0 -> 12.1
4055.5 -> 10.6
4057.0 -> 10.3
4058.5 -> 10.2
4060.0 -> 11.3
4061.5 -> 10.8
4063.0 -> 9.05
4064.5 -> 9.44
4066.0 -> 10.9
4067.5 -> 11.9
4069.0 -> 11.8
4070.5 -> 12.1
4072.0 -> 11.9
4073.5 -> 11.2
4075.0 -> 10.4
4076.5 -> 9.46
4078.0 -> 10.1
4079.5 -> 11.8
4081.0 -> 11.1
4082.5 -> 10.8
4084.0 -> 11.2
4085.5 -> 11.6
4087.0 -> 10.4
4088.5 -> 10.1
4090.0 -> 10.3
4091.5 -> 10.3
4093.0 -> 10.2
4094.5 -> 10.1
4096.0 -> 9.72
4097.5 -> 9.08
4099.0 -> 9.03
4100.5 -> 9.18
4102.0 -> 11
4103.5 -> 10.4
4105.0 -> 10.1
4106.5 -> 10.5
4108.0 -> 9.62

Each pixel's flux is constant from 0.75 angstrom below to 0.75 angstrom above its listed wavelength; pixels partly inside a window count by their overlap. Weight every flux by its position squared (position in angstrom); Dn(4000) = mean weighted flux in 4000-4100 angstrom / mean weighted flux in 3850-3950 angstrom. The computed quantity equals 1.36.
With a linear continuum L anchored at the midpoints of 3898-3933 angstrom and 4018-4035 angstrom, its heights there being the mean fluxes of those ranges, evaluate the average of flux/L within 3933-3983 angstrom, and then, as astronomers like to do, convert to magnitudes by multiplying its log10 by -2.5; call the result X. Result 0.16 mag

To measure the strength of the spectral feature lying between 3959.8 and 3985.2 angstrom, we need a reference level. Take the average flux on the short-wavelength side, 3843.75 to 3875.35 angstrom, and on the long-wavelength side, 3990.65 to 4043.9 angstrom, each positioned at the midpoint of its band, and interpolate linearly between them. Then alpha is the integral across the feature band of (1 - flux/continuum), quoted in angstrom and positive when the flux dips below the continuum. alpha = 6.23 angstrom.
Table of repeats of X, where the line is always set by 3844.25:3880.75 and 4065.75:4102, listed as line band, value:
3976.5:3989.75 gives 0.05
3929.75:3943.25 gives 0.44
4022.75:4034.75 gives -0.05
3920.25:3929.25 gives 0.27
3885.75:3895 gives 0.34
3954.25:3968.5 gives 0.29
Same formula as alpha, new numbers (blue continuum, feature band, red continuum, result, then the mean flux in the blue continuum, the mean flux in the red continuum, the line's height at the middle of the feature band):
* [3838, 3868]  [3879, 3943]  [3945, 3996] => 6.71 angstrom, 8.65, 8.7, 8.67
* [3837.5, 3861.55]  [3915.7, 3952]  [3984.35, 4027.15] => 6.84 angstrom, 7.95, 10.7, 9.46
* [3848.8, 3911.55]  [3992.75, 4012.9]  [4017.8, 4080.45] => -0.93 angstrom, 9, 10.9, 10.4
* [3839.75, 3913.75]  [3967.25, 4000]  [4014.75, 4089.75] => 2.46 angstrom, 8.81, 10.9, 10.1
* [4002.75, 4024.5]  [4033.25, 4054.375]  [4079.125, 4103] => -0.53 angstrom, 11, 10.3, 10.7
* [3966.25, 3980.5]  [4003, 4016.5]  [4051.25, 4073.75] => -2.27 angstrom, 8.05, 11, 9.26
